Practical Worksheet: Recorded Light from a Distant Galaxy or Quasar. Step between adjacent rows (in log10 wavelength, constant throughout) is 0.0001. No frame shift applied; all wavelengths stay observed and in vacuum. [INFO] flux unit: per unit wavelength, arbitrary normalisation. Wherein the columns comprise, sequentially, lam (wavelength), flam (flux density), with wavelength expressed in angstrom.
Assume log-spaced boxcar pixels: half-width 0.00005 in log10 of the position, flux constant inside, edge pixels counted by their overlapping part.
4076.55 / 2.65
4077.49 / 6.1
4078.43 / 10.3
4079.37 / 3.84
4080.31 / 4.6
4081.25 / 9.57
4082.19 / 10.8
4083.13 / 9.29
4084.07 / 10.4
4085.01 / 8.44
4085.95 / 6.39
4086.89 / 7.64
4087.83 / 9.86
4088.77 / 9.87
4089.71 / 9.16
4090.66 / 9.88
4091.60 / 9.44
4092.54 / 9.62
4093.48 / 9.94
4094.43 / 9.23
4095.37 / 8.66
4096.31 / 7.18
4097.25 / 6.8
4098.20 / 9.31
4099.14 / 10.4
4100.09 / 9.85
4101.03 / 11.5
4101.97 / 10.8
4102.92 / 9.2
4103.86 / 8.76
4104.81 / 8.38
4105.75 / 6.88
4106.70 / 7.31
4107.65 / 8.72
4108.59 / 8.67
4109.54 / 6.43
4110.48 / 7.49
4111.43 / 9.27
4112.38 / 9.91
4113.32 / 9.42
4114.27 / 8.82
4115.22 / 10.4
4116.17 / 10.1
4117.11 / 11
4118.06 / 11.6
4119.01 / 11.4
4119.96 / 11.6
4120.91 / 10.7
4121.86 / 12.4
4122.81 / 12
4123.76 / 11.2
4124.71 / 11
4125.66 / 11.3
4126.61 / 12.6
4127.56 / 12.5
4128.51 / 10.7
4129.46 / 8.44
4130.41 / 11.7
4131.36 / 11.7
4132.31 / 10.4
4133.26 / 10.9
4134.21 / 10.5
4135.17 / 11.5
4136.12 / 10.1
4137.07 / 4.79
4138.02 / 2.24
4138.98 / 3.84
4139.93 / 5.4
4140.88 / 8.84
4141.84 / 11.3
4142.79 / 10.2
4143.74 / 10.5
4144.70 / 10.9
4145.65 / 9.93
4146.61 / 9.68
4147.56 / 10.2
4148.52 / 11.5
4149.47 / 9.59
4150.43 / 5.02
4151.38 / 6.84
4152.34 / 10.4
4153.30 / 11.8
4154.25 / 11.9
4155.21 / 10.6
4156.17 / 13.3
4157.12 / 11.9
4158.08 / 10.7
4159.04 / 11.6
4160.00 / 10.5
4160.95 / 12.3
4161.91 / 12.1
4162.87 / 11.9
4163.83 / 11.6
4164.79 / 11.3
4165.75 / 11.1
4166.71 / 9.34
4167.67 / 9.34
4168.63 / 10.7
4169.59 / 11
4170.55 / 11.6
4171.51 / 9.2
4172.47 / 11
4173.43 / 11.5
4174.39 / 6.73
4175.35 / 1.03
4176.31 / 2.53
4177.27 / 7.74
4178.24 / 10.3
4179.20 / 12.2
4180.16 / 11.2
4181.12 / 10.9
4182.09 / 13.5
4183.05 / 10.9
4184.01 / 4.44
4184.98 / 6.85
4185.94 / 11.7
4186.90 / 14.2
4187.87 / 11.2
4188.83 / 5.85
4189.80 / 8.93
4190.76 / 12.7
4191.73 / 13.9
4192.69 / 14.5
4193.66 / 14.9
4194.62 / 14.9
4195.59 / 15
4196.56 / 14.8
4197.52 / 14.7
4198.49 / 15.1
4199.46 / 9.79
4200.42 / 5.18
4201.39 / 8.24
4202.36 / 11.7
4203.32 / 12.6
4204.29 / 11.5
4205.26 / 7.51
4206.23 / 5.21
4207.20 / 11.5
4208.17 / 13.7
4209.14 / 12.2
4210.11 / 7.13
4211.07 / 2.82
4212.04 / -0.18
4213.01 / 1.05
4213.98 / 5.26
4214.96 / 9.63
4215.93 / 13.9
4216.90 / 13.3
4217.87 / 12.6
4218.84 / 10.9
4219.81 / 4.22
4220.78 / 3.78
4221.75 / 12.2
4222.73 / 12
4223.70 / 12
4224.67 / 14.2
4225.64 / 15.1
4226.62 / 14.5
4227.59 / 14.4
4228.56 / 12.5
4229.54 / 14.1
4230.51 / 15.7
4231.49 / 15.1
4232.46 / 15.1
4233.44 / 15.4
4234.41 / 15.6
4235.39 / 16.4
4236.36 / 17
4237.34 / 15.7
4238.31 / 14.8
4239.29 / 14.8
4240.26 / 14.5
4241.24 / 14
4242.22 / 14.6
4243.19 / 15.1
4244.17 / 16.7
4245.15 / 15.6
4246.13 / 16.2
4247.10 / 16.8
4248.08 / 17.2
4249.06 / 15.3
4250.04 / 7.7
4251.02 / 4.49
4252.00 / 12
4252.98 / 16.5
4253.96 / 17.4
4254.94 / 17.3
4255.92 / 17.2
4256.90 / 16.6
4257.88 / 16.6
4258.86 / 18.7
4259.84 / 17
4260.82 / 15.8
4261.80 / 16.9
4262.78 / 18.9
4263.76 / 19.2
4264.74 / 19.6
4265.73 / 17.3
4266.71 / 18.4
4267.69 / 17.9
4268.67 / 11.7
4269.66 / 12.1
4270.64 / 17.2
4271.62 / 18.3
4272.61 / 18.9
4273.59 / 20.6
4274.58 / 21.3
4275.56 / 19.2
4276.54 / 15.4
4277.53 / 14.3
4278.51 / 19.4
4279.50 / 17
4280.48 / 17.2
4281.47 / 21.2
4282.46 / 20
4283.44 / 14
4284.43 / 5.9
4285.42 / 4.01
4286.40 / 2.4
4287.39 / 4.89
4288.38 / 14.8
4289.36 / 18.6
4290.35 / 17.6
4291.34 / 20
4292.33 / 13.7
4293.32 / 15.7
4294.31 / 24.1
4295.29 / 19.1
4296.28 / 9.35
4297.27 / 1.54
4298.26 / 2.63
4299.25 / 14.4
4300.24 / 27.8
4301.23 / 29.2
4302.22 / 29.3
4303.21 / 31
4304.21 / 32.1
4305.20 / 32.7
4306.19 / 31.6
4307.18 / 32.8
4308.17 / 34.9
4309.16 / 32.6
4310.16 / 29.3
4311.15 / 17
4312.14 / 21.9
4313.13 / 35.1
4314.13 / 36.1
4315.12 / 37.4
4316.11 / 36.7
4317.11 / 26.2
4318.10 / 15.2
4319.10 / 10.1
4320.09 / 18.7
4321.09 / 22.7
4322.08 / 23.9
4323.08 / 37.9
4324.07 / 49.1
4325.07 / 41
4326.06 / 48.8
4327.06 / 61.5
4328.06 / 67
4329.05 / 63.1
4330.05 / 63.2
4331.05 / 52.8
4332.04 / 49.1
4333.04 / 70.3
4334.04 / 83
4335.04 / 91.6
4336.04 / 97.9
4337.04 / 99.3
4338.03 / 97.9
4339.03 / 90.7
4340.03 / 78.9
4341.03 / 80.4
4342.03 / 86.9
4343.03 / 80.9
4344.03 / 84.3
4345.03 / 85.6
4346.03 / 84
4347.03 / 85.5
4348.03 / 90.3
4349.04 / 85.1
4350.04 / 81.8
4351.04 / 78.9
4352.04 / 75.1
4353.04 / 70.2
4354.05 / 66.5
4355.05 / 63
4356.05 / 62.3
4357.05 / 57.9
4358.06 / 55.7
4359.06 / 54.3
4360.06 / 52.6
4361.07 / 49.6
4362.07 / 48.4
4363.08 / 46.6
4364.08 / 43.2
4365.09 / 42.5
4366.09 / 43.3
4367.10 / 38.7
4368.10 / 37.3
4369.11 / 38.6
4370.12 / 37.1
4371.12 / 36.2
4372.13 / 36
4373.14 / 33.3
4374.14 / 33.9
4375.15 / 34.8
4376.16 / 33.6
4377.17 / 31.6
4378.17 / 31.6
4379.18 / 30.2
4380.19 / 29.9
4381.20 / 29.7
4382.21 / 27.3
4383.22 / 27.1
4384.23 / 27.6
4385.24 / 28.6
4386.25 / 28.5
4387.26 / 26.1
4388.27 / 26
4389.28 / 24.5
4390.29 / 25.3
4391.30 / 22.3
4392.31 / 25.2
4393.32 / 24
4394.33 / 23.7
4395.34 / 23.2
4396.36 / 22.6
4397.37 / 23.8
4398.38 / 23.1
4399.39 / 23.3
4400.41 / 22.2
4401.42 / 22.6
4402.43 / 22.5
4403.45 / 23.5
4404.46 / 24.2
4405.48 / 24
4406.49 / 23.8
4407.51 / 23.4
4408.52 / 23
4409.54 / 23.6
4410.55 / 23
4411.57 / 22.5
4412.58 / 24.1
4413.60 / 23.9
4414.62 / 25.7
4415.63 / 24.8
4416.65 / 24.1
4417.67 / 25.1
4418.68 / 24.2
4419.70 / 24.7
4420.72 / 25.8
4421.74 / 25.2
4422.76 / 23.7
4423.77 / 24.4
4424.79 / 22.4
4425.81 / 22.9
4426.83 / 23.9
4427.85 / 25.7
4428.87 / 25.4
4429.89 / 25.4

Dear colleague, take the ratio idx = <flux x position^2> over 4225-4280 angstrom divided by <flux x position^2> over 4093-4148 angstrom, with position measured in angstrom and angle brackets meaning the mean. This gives 1.77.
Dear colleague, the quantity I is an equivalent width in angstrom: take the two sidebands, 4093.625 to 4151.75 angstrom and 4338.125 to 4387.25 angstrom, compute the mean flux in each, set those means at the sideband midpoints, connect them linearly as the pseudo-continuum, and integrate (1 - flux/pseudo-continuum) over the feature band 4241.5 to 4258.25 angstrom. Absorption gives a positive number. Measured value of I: 9.2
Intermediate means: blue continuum 9.51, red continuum 53.7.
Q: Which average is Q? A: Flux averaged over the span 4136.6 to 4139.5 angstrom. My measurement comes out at 3.65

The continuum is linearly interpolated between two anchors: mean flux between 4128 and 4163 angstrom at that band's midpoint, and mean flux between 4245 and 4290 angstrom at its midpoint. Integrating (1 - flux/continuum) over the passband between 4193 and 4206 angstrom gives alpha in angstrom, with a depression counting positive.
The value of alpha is 0.5 angstrom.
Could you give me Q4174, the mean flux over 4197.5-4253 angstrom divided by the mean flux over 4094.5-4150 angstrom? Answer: 1.2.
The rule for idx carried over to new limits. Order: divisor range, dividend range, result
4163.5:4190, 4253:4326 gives 2.30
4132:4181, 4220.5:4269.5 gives 1.63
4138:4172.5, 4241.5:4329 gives 2.24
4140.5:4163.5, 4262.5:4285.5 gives 1.68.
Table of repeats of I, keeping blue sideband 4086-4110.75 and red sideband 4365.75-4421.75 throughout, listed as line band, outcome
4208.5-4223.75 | 7.52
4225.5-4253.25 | 4.85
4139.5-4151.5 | 2.53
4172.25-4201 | 7.66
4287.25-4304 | 2.73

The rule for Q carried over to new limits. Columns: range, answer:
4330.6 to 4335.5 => 69.4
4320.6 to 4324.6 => 33.5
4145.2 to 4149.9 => 10.2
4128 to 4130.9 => 10.3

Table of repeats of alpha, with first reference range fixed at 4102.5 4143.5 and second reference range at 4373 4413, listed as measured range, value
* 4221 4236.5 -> 1.8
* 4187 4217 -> 8.4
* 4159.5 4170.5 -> 1.0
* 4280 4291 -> 3.7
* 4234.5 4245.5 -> 0.9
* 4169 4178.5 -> 3.3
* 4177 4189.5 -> 3.0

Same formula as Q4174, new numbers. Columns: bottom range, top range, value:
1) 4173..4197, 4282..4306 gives 1.63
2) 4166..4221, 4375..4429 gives 2.57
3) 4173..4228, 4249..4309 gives 1.73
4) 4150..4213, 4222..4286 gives 1.52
